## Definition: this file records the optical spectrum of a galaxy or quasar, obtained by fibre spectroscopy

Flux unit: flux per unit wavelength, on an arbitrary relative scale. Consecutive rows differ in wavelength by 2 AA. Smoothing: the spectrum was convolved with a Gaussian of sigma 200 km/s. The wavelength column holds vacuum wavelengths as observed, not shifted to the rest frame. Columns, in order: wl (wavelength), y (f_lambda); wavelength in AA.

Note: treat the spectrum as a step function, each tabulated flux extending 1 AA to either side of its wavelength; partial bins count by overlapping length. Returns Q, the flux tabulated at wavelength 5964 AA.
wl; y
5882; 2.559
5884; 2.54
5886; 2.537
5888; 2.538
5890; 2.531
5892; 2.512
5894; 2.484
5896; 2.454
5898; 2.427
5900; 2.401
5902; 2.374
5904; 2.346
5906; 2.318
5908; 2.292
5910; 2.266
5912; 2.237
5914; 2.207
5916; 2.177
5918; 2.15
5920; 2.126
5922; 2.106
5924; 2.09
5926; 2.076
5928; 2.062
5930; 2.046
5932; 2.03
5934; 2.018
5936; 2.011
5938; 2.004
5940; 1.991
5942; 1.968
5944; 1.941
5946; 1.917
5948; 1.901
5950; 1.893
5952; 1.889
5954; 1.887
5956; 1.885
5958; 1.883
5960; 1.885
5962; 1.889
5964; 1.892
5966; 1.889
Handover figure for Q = 1.892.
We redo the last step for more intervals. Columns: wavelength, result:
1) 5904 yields 2.346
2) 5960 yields 1.885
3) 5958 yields 1.883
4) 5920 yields 2.126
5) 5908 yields 2.292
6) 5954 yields 1.887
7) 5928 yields 2.062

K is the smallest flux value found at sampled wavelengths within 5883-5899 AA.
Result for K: 2.427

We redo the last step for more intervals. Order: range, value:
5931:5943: 1.968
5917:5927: 2.076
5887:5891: 2.531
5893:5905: 2.346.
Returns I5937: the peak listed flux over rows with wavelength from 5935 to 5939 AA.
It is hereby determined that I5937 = 2.011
